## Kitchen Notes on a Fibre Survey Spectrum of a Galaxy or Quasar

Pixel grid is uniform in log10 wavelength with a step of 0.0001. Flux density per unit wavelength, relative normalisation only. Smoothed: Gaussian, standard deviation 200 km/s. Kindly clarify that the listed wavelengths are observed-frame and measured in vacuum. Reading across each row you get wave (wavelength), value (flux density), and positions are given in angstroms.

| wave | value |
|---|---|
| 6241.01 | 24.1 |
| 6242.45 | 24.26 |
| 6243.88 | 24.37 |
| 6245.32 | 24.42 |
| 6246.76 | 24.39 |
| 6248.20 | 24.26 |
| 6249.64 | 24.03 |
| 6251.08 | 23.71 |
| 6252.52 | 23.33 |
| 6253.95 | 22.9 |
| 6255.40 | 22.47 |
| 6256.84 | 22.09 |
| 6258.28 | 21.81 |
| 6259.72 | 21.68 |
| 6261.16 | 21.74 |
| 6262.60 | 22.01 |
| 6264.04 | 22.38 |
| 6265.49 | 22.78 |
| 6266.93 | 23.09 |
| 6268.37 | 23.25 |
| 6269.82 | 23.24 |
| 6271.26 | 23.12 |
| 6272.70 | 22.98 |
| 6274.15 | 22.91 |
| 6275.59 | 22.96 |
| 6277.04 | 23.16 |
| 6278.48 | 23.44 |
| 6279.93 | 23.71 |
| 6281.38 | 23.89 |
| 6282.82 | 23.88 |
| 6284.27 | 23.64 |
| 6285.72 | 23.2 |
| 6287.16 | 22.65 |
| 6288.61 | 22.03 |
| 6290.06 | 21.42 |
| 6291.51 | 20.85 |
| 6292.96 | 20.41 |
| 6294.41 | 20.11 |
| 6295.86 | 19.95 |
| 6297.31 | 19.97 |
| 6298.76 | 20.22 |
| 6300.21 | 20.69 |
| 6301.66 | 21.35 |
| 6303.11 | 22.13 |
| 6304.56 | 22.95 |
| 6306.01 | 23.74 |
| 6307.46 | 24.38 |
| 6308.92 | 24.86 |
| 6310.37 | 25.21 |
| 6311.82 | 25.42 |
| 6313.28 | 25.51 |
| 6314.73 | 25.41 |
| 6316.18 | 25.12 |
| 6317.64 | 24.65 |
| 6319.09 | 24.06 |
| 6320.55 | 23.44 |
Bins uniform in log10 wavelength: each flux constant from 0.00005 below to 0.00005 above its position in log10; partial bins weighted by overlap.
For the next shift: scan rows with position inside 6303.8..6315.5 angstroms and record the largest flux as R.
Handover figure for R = 25.51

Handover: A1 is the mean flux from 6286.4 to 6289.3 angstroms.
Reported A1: 22.4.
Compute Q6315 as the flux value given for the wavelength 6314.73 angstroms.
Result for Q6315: 25.41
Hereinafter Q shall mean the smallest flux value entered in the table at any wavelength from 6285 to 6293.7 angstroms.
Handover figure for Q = 20.41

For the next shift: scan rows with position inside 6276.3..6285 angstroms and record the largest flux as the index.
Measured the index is 23.89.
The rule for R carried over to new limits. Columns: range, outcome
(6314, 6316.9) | 25.41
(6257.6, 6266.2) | 22.78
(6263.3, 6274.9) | 23.25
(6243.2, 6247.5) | 24.42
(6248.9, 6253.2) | 24.03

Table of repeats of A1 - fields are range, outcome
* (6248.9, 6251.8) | 23.9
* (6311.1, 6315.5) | 25.5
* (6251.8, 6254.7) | 23.1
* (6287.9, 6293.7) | 21.2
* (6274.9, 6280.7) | 23.3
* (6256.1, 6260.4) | 21.9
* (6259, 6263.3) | 21.8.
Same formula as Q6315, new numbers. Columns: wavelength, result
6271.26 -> 23.12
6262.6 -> 22.01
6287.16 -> 22.65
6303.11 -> 22.13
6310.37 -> 25.21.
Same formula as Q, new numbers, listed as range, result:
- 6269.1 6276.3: 22.91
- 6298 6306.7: 20.22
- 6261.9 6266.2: 22.01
